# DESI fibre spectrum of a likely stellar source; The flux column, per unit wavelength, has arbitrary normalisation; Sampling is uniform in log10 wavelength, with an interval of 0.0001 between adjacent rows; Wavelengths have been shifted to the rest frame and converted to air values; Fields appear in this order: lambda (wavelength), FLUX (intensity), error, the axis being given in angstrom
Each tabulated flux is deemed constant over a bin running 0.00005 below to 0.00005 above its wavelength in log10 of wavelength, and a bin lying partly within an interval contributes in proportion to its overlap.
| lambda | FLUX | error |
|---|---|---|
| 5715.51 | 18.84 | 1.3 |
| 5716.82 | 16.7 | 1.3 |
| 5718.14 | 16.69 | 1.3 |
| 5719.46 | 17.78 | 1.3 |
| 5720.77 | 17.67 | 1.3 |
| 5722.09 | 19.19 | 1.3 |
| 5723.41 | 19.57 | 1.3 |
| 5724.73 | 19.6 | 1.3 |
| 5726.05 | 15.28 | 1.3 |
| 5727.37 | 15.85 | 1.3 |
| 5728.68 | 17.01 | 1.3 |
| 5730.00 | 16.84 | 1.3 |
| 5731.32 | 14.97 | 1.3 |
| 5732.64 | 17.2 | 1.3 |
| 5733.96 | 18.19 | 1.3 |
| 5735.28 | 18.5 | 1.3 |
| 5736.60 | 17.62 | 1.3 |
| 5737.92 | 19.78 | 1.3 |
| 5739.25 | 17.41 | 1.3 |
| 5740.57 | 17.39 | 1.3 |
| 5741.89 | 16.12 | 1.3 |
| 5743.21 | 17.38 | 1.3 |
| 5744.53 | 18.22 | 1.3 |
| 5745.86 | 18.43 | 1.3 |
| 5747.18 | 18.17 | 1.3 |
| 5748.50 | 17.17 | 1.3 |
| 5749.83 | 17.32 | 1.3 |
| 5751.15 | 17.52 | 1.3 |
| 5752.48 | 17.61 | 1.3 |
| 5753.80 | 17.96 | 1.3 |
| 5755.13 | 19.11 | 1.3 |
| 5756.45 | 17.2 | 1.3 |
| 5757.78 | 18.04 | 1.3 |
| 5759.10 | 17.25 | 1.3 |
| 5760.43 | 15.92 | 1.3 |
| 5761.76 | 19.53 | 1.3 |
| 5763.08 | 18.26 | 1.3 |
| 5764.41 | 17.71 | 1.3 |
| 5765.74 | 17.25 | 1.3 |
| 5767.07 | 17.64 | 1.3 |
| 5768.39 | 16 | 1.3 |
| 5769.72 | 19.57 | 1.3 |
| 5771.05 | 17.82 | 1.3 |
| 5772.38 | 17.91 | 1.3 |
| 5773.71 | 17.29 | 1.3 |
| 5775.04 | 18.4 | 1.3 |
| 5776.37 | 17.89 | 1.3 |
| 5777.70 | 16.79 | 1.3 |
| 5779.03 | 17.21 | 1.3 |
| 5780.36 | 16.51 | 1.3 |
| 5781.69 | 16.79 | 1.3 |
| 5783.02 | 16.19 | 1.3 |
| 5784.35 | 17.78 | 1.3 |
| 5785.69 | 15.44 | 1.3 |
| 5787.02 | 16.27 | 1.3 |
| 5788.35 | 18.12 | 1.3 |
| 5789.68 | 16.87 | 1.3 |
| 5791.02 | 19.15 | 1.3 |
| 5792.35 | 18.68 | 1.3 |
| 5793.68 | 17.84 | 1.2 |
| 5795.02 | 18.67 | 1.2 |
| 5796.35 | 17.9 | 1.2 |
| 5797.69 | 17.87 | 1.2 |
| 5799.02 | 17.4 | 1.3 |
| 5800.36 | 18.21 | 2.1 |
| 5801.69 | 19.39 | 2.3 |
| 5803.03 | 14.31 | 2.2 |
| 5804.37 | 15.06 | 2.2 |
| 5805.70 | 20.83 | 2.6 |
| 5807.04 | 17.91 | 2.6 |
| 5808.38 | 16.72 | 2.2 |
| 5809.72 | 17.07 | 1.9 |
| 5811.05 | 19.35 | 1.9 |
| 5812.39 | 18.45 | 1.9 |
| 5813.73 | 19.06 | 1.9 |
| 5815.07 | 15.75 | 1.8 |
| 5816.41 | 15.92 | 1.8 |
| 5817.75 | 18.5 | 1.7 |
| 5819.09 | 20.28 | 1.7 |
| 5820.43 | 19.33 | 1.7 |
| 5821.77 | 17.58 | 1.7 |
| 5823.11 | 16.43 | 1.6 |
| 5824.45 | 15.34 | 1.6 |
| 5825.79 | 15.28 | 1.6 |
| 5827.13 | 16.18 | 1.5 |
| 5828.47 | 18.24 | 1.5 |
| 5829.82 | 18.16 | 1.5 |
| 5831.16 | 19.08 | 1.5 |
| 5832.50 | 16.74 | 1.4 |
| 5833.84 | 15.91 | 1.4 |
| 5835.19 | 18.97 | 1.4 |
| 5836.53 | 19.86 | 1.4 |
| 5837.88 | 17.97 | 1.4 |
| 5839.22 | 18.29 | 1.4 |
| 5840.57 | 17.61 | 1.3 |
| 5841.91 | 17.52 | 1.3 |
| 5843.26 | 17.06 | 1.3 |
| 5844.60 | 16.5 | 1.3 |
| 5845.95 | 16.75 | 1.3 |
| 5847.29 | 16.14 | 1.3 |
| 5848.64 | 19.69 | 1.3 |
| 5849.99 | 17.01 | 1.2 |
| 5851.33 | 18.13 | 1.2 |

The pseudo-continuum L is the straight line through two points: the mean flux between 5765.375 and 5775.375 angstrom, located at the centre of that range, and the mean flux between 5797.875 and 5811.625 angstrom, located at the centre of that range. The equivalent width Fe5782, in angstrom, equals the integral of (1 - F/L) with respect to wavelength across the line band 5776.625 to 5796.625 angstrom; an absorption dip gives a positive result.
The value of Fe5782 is 0.4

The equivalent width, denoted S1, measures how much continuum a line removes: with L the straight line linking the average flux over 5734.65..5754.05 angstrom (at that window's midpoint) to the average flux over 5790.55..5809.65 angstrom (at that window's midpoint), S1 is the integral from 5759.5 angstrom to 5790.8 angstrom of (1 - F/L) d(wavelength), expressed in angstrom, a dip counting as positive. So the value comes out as 0.7 angstrom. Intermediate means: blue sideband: 17.8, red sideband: 17.8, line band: 17.4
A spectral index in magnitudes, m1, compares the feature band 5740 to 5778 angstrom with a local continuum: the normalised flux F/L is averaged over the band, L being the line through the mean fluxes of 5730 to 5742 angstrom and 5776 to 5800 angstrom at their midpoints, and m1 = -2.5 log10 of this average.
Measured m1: -0.01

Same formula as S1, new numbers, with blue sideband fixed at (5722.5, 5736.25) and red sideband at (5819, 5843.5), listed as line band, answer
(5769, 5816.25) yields -0.21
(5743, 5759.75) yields -0.39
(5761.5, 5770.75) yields -0.25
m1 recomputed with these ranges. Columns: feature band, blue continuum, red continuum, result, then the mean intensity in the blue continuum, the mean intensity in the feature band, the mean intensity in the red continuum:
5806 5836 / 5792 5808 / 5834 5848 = 0.01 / 17.8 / 17.6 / 17.6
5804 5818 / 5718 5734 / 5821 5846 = -0.02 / 17.4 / 17.7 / 17.4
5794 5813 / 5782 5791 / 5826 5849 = -0.04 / 16.9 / 17.8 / 17.6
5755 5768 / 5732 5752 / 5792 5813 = 0.00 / 17.8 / 17.7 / 17.8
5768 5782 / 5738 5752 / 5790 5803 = 0.02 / 17.6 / 17.5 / 18.1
